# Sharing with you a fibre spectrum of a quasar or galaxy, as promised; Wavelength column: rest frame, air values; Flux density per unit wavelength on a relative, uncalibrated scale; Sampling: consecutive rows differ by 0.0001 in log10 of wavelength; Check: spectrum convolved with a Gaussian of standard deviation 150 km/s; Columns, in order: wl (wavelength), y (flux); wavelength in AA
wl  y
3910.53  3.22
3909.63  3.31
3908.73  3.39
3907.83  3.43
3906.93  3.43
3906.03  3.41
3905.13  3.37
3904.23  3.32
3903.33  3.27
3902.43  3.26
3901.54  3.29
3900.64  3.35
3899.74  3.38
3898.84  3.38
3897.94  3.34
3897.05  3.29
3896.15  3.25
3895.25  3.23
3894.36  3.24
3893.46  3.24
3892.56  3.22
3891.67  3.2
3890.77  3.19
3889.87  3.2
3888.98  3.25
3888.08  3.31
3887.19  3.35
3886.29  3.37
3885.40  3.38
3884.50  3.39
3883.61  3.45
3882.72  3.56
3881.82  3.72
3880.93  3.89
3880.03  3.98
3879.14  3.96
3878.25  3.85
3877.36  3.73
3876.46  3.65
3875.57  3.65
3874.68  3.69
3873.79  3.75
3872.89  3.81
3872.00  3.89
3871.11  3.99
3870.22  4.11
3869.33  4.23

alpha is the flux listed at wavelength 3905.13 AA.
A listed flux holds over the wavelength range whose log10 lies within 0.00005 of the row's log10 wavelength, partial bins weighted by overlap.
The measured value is 3.37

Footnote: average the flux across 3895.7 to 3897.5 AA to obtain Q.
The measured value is 3.28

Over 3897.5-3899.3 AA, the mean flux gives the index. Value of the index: 3.35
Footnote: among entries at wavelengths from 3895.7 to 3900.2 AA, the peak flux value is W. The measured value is 3.38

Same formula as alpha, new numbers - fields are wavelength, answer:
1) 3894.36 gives 3.24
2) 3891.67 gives 3.2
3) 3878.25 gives 3.85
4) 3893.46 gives 3.24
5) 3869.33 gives 4.23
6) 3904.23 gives 3.32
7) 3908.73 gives 3.39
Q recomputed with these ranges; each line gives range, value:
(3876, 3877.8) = 3.68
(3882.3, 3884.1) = 3.52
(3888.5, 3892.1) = 3.2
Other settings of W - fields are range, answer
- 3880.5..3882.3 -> 3.89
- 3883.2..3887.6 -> 3.45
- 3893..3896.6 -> 3.25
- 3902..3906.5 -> 3.41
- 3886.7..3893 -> 3.35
